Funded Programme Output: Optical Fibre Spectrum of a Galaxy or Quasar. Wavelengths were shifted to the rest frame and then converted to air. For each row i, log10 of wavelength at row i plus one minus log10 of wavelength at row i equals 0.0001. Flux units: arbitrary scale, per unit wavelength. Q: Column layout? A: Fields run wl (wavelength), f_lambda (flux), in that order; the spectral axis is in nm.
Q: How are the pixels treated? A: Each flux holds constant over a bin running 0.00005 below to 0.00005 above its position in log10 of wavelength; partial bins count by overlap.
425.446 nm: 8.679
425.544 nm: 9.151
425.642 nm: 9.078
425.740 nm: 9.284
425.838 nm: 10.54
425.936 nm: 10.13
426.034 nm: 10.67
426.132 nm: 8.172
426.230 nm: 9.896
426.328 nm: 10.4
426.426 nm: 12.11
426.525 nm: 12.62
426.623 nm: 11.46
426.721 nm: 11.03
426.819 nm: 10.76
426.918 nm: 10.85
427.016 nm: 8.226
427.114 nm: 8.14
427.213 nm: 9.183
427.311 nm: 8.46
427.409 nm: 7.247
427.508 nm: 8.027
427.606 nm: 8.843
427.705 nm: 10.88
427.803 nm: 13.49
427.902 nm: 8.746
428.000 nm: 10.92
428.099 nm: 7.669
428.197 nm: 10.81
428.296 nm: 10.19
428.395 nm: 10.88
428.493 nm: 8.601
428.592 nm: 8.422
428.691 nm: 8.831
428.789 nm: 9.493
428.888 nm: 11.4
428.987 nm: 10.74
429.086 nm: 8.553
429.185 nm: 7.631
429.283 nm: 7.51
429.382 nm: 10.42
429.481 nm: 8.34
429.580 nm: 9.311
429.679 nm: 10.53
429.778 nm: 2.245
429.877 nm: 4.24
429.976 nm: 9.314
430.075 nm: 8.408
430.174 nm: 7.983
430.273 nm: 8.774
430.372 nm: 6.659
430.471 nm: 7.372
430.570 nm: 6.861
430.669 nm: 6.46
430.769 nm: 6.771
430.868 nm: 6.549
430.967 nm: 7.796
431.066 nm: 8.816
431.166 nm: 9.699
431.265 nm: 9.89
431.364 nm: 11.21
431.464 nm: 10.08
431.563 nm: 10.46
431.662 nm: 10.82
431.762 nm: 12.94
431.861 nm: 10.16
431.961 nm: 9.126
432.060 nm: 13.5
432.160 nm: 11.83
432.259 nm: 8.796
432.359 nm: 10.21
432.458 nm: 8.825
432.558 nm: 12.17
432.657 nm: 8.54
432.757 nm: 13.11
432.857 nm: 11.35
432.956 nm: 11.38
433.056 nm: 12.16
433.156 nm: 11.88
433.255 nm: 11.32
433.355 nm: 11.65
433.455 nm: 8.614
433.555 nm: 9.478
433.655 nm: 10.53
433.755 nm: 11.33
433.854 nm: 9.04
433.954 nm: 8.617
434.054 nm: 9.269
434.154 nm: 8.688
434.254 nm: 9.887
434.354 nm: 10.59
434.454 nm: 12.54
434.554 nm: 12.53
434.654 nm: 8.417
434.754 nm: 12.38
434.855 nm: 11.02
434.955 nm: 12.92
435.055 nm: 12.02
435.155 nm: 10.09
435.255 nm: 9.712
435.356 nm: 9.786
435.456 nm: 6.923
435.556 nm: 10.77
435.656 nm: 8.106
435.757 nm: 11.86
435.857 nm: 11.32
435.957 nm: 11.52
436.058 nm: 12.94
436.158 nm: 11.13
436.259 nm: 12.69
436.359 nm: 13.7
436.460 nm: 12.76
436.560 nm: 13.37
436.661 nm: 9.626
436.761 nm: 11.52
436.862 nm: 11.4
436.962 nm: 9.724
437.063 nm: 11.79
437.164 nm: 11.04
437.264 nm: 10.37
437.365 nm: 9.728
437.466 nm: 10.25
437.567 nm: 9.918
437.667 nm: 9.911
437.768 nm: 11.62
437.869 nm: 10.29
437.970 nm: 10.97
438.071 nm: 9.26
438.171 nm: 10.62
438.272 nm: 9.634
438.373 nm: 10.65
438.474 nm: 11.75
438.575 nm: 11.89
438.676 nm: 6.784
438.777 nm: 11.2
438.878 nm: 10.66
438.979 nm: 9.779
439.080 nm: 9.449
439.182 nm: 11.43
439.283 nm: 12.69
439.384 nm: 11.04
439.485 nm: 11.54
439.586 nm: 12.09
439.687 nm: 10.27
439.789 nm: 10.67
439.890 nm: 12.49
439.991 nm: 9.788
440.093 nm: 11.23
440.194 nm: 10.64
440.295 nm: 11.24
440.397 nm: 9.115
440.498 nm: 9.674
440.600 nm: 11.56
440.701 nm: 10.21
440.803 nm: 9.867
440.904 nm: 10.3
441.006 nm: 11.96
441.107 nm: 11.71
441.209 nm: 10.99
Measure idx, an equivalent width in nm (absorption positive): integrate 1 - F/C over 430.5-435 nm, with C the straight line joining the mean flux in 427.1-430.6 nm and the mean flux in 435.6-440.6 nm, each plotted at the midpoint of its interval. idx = -0.25 nm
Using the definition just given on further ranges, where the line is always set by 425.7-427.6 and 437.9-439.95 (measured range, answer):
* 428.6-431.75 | 0.485 nm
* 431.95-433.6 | -0.093 nm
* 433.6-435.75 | 0.031 nm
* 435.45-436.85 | -0.121 nm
